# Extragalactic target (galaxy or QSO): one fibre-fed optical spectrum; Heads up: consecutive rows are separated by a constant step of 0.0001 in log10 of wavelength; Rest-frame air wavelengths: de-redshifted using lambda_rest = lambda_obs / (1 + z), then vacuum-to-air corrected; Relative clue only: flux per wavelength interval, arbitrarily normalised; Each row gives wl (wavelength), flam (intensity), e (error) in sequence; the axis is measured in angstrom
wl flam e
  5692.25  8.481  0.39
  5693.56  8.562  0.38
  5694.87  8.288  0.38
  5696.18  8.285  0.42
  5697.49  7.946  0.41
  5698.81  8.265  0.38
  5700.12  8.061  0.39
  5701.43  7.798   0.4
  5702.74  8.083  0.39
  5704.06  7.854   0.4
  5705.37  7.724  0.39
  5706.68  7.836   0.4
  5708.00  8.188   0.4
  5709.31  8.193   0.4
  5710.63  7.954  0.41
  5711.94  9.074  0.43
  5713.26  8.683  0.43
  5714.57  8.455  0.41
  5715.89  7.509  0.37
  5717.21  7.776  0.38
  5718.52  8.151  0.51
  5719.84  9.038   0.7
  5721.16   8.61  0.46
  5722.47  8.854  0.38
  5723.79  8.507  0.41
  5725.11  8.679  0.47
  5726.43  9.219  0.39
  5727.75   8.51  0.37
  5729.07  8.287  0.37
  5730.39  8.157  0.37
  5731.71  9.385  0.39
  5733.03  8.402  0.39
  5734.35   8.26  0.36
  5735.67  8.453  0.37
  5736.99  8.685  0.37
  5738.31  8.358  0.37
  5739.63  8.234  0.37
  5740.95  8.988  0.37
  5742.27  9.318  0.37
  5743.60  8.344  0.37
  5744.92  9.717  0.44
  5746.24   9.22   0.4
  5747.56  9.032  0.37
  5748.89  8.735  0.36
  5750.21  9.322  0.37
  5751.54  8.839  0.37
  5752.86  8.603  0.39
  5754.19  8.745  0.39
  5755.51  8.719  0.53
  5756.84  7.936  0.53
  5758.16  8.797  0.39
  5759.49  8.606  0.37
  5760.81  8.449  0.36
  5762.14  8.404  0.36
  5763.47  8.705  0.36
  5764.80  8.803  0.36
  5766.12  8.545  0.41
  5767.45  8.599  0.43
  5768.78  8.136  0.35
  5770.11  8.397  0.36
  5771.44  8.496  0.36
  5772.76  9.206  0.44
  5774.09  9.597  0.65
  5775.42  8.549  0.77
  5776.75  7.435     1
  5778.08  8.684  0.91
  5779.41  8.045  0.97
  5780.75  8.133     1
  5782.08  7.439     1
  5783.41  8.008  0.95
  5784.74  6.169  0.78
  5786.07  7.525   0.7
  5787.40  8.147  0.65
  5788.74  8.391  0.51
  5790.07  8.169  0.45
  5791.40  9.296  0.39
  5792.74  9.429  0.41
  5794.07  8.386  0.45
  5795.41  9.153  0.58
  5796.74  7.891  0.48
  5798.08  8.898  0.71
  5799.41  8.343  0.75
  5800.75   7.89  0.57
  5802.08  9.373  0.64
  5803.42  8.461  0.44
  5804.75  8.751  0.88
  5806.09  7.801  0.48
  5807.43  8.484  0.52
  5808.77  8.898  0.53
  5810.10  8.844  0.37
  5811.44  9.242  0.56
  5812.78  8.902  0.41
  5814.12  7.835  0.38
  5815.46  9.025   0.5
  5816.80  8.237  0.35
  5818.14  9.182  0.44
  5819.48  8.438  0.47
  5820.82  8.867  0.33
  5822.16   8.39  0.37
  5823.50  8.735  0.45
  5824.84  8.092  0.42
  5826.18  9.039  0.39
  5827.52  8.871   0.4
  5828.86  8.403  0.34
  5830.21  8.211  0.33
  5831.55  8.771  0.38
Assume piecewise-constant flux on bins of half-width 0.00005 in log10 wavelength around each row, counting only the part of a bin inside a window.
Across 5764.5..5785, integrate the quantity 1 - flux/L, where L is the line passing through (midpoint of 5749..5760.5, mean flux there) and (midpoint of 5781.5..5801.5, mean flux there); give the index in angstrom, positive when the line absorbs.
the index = 0.3 angstrom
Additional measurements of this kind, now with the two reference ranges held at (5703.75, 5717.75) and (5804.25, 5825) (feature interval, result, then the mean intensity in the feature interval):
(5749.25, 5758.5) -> -0.42 angstrom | 8.71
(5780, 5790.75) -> 0.92 angstrom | 7.75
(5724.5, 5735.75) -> -0.53 angstrom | 8.6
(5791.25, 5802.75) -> -0.25 angstrom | 8.71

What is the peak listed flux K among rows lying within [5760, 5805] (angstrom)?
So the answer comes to 9.597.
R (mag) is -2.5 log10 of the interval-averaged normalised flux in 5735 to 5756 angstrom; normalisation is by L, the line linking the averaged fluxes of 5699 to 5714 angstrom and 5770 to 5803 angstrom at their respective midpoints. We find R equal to -0.07 mag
